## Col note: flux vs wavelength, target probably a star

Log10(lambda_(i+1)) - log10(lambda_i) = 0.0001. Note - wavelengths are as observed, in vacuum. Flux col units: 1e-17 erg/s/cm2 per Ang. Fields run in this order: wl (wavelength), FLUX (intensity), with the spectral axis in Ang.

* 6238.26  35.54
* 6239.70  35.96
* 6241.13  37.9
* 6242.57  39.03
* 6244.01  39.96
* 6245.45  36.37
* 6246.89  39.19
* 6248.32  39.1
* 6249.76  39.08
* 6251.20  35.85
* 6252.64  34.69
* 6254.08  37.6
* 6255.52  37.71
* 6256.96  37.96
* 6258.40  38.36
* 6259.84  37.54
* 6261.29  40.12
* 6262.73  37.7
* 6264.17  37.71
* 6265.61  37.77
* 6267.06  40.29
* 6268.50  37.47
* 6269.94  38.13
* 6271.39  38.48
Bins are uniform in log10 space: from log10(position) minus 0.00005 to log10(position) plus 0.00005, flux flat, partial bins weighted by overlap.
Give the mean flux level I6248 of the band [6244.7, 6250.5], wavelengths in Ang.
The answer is 38.5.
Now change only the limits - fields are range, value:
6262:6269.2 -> 38.2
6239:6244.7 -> 38.2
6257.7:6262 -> 38.6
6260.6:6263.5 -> 38.9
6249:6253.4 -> 36.6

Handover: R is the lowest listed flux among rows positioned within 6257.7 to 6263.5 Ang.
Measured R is 37.54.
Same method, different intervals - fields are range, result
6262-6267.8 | 37.7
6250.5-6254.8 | 34.69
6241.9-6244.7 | 39.03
